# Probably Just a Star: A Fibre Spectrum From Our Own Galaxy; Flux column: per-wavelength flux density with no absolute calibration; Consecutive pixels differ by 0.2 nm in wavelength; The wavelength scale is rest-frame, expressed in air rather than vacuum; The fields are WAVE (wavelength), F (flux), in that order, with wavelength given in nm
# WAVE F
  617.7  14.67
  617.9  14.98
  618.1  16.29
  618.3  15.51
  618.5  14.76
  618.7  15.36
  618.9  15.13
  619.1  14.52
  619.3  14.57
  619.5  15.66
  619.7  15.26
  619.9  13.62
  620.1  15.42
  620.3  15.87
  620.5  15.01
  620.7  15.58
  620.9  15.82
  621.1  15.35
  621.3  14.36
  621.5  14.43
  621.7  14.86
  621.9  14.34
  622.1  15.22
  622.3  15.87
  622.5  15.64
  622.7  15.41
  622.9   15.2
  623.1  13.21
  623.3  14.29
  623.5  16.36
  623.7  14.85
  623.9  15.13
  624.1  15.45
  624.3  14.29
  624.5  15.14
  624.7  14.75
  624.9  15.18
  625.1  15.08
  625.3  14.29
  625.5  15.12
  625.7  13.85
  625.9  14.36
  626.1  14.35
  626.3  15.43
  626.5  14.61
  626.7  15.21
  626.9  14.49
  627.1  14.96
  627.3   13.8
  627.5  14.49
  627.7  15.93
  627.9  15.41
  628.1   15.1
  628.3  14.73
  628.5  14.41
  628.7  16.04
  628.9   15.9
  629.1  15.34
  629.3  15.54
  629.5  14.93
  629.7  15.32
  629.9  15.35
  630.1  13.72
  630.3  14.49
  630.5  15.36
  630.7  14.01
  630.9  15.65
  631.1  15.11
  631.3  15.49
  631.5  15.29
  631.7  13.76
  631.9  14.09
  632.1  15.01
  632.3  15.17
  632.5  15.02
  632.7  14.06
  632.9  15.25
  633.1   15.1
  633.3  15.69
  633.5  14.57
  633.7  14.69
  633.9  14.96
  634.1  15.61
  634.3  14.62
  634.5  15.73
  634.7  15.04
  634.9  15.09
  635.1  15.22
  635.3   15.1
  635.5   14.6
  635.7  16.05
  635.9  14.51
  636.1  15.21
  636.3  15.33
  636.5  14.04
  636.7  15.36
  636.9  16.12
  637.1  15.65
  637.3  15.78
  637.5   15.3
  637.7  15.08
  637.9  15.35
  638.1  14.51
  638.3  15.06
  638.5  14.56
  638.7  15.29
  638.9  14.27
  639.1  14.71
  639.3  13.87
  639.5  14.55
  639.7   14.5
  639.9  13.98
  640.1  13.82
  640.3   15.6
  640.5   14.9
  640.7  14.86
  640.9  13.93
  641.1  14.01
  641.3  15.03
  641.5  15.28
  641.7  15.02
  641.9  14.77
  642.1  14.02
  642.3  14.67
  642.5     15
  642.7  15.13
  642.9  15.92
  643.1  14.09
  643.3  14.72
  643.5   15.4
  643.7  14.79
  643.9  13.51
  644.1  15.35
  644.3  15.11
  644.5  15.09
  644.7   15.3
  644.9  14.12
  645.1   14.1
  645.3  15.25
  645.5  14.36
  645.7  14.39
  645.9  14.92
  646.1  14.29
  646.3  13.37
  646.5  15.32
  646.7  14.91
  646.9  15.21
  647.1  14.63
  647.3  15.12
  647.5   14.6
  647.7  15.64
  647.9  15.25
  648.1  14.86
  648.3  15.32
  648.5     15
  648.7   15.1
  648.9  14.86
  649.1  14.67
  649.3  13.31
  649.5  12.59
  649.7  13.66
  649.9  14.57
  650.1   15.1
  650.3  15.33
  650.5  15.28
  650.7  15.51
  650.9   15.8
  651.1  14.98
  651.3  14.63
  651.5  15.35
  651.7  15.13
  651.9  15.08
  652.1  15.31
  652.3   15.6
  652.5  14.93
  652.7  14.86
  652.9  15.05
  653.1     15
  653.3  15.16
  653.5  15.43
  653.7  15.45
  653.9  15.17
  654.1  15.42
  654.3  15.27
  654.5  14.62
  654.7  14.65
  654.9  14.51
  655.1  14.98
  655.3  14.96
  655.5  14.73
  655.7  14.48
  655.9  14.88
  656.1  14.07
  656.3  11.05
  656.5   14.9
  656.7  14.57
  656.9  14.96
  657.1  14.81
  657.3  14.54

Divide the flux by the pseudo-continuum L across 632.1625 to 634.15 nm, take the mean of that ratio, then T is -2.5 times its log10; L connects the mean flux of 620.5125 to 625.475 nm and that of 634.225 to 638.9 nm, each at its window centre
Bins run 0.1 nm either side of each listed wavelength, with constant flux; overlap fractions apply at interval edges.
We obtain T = 0.008 mag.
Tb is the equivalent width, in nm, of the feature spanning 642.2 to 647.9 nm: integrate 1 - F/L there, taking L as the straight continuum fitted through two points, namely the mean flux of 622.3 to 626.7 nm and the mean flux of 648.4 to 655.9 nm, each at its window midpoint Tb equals 0.04 nm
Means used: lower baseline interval 14.9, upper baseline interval 14.9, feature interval 14.8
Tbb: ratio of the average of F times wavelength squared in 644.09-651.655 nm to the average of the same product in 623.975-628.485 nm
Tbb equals 1.1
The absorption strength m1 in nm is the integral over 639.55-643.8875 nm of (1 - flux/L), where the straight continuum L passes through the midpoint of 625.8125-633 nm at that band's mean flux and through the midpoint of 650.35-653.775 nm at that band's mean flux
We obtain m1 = 0.11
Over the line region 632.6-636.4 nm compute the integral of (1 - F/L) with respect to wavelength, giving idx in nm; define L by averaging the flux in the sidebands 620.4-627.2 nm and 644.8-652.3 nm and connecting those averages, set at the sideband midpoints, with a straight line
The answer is -0.05 nm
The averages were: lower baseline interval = 14.9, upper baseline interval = 14.8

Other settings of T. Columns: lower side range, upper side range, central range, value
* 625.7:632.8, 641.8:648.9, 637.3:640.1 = 0.011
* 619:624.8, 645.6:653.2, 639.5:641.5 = 0.026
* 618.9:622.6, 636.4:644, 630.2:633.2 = 0.005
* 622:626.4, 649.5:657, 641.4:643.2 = 0.000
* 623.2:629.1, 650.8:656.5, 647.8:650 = 0.031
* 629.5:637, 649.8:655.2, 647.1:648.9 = 0.001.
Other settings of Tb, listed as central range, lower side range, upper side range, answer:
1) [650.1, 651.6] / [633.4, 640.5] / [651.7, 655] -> -0.02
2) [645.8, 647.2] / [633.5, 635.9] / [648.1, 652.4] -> 0.02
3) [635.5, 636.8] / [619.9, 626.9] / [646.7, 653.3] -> -0.01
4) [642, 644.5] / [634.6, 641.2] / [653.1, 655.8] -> 0.02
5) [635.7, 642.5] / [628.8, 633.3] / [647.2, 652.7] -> 0.05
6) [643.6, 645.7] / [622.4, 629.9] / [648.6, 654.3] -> 0.04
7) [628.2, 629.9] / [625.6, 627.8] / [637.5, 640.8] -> -0.07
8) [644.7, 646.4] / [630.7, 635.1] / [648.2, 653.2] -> 0.06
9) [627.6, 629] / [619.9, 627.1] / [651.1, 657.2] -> -0.04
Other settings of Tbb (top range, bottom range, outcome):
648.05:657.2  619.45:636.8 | 1.07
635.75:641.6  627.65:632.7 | 1.02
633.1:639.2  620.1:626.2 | 1.05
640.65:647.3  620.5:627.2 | 1.05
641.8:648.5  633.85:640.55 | 1.01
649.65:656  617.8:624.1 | 1.10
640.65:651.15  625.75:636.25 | 1.03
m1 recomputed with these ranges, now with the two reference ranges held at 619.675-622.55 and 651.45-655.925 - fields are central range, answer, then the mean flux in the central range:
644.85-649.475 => 0.11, 14.7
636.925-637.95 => -0.03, 15.5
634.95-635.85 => -0.01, 15.2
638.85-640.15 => 0.07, 14.3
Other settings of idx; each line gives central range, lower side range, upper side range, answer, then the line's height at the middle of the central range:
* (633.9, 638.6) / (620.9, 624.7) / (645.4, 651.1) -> -0.10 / 14.9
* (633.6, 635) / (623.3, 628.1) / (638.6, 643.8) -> -0.03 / 14.8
